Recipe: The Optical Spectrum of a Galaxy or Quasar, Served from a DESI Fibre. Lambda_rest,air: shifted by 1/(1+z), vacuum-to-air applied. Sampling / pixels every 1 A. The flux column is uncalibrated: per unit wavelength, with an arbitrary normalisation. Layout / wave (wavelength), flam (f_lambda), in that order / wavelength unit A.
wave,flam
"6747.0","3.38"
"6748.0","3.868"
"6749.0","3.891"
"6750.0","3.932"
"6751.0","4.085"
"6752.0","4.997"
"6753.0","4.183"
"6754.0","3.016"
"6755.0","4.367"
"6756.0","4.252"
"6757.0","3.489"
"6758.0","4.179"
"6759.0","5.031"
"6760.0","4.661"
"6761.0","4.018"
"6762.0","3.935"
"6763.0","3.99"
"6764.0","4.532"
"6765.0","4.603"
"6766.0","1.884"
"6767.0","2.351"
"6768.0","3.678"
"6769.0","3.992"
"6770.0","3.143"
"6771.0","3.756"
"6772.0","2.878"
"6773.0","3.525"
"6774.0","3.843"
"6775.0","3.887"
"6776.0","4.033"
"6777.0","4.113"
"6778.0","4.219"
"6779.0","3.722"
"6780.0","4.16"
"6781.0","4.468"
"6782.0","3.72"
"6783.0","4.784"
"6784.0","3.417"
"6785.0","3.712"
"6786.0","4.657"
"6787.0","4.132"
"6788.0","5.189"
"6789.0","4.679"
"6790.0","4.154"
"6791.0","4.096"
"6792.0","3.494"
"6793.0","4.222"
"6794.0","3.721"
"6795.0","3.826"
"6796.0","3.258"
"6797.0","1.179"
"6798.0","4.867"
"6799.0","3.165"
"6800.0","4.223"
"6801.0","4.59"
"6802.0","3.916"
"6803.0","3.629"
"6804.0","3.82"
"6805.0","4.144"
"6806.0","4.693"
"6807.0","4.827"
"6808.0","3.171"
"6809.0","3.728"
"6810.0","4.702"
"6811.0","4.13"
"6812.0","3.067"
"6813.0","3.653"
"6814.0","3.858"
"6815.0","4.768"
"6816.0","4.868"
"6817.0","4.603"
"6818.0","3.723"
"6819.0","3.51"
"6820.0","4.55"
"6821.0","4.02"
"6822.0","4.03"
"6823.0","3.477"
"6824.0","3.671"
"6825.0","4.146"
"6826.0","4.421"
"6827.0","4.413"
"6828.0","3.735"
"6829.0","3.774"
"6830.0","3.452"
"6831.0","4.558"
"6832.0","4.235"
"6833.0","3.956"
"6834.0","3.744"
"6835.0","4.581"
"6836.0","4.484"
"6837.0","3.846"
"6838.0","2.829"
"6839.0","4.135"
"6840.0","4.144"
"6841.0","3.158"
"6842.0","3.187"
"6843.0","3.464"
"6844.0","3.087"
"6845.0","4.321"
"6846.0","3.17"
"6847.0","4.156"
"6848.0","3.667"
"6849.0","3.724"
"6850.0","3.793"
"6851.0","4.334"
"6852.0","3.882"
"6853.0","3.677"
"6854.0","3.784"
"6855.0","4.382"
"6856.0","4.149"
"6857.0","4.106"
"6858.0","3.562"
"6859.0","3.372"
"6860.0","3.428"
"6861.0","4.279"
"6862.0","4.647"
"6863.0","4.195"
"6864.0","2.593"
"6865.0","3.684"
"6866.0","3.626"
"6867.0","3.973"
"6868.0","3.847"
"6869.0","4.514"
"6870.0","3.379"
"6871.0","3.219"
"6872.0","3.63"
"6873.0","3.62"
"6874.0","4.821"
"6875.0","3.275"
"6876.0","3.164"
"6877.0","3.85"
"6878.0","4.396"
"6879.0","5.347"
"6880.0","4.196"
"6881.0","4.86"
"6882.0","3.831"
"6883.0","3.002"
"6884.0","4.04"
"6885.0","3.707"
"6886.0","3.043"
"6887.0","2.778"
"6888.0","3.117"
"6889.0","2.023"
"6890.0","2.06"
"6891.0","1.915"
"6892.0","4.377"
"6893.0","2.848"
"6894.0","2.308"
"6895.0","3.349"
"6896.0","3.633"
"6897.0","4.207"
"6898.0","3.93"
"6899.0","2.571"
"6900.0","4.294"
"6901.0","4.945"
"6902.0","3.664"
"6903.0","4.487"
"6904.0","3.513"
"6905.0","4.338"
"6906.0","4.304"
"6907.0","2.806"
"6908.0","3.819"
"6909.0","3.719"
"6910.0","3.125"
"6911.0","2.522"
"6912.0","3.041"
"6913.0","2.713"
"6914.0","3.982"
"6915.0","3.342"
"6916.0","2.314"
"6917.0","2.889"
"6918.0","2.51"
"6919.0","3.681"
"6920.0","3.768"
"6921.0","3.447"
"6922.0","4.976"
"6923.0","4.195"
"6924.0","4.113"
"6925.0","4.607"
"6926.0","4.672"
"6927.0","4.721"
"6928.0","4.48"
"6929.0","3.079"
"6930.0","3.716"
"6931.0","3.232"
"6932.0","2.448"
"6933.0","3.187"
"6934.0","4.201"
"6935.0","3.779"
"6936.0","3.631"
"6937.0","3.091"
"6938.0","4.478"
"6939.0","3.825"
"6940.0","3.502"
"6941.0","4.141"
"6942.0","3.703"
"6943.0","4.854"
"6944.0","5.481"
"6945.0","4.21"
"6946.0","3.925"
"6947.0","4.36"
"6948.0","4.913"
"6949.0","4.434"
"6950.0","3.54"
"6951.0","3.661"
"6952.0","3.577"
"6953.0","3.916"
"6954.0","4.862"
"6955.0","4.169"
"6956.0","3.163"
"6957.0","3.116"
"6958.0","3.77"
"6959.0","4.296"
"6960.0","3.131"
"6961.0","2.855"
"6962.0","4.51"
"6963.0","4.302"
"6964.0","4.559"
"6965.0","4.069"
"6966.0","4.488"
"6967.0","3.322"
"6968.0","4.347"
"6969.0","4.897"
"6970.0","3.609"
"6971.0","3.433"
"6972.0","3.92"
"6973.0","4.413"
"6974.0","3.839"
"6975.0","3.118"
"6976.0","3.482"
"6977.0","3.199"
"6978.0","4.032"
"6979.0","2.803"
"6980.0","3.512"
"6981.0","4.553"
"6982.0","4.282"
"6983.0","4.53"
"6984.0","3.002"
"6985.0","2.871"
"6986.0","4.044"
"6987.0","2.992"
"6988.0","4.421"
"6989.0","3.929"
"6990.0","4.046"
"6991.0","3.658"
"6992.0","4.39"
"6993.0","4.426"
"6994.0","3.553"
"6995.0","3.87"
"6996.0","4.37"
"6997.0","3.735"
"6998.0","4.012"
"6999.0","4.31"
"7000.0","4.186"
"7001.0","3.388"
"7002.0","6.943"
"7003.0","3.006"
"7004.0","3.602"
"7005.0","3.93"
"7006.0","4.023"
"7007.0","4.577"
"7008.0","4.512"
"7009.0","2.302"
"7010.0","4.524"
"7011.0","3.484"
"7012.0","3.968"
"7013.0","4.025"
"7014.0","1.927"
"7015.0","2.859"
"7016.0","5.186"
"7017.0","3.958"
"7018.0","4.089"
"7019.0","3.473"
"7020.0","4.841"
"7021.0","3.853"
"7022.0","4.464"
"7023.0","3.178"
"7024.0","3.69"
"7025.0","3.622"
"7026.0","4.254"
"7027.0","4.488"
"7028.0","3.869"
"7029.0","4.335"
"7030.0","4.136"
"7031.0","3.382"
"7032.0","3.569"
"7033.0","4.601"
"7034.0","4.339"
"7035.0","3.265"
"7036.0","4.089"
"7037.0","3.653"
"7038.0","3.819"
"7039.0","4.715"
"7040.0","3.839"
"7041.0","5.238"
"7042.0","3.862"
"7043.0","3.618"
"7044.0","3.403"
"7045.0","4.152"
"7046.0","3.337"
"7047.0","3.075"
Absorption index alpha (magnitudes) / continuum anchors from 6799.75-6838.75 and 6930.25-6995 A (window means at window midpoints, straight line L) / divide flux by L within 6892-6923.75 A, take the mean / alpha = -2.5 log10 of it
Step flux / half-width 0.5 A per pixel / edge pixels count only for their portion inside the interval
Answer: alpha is 0.11 mag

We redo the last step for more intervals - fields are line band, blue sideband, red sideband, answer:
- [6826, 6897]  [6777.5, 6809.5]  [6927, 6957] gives 0.068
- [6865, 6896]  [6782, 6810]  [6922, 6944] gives 0.122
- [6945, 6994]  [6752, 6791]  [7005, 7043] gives 0.016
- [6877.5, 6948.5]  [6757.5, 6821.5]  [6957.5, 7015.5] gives 0.058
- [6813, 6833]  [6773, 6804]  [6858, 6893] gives -0.069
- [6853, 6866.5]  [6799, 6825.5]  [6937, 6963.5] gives 0.057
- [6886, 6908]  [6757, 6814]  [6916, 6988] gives 0.141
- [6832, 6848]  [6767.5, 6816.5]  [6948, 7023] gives 0.049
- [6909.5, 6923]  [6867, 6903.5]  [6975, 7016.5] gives 0.125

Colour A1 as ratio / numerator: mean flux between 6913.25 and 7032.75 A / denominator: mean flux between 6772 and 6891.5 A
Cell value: 1.01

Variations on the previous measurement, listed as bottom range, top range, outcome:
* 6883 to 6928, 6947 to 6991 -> 1.10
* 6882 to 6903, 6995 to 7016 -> 1.17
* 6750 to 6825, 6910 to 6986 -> 0.96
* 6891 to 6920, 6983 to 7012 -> 1.14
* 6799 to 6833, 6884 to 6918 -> 0.82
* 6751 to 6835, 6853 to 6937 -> 0.92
